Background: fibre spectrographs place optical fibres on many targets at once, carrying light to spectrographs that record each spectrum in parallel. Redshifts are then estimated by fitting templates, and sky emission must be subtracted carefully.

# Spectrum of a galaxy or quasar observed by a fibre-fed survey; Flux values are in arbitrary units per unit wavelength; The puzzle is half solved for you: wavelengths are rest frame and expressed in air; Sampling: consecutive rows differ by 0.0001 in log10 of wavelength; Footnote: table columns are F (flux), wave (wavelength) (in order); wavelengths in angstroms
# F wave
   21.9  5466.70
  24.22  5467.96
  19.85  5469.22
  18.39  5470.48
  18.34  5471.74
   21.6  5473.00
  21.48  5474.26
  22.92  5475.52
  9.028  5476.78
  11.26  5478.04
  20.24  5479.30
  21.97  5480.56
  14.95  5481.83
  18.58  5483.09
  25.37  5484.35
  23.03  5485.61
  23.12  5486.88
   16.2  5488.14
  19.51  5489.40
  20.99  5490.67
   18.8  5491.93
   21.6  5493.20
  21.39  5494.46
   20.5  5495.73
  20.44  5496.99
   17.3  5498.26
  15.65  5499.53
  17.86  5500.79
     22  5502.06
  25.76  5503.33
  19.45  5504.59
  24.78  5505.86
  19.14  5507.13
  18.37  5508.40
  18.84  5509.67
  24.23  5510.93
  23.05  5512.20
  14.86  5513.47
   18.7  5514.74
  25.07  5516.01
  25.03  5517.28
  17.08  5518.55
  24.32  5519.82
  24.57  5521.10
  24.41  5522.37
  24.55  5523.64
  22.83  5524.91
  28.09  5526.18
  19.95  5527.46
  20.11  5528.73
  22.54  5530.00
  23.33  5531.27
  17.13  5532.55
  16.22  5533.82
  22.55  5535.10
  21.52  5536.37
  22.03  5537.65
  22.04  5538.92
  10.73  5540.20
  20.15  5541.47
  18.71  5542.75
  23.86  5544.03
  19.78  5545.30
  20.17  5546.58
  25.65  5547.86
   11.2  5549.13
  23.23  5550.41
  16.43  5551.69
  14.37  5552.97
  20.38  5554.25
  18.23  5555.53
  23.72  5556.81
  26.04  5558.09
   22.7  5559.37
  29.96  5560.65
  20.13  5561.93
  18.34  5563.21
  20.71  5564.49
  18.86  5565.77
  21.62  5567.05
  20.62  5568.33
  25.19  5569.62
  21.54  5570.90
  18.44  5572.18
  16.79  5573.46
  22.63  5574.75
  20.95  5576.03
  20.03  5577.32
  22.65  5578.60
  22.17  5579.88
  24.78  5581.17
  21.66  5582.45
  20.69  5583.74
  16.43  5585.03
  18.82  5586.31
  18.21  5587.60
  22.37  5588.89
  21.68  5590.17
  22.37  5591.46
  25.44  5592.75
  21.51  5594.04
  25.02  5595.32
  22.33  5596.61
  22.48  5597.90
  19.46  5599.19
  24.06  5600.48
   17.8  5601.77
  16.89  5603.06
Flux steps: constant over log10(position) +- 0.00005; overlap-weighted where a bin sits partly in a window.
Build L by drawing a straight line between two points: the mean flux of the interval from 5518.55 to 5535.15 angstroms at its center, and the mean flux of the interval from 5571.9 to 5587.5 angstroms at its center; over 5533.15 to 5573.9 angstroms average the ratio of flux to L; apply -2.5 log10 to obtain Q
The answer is 0.046 mag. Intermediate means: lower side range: 22.1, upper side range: 20.5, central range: 20.4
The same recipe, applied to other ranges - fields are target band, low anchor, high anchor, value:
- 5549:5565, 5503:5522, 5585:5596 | 0.04 mag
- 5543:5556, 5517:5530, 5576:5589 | 0.14 mag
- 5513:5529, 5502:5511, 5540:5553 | -0.10 mag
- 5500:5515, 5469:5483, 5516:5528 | 0.06 mag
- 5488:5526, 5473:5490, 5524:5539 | -0.03 mag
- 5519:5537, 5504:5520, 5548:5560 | -0.09 mag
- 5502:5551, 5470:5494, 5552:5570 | -0.04 mag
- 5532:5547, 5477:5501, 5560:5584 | 0.06 mag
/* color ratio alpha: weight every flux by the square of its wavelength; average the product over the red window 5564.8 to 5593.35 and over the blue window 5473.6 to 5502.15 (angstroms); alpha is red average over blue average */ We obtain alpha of 1.1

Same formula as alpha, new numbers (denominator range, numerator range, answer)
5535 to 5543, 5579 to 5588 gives 1.07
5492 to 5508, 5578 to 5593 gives 1.08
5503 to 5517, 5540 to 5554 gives 0.91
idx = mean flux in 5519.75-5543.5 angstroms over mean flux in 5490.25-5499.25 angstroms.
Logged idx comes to 1.1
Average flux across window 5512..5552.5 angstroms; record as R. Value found 20.9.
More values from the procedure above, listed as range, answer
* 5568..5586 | 21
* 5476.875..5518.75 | 20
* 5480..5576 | 20.8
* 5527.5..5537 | 20.5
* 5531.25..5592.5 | 20.6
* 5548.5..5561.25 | 20.6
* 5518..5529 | 23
